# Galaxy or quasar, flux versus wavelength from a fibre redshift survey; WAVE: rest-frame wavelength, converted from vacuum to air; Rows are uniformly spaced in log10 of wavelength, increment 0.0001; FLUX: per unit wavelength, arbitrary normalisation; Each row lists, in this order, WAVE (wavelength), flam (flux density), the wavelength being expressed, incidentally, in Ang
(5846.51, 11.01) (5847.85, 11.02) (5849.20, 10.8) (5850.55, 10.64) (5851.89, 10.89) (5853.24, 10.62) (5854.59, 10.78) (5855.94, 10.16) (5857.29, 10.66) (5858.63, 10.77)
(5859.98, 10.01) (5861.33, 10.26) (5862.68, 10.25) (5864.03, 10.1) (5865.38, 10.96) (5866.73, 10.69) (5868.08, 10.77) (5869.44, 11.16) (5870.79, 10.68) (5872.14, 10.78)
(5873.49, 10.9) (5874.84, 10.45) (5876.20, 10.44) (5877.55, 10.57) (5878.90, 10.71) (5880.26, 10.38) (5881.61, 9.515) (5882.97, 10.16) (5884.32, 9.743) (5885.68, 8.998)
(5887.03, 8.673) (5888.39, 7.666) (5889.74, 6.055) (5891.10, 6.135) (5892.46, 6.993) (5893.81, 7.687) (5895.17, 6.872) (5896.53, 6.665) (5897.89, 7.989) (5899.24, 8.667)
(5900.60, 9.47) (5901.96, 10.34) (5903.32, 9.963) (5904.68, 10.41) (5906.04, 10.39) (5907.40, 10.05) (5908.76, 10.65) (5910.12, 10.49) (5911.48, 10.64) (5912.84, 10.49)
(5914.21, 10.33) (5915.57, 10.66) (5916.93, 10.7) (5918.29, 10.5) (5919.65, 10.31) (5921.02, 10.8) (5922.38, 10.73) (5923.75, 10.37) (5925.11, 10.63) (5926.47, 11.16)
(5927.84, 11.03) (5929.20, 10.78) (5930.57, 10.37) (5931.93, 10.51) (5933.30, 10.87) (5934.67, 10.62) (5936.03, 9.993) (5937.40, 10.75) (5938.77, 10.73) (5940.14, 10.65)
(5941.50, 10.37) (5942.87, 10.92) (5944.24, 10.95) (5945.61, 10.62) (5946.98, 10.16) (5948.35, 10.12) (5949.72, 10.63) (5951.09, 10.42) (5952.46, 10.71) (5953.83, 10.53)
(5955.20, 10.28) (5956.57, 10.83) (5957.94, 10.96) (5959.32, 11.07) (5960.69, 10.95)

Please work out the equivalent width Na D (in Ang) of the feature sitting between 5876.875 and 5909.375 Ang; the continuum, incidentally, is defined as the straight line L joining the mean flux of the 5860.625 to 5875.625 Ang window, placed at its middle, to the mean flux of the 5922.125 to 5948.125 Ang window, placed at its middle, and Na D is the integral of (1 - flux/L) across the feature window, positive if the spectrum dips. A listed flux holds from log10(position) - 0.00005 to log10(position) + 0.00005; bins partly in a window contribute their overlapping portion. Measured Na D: 5.2 Ang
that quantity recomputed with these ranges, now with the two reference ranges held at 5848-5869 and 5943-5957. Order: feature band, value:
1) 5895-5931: 1.5 Ang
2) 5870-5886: 0.4 Ang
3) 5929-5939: 0.0 Ang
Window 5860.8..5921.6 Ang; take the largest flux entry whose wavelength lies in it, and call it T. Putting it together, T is 11.16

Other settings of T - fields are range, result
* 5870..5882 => 10.9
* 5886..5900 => 8.673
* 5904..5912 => 10.65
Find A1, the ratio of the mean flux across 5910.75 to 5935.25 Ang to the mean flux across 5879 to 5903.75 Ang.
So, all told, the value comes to 1.3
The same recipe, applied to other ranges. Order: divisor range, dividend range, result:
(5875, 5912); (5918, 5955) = 1.16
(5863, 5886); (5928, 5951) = 1.01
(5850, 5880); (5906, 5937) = 1.00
